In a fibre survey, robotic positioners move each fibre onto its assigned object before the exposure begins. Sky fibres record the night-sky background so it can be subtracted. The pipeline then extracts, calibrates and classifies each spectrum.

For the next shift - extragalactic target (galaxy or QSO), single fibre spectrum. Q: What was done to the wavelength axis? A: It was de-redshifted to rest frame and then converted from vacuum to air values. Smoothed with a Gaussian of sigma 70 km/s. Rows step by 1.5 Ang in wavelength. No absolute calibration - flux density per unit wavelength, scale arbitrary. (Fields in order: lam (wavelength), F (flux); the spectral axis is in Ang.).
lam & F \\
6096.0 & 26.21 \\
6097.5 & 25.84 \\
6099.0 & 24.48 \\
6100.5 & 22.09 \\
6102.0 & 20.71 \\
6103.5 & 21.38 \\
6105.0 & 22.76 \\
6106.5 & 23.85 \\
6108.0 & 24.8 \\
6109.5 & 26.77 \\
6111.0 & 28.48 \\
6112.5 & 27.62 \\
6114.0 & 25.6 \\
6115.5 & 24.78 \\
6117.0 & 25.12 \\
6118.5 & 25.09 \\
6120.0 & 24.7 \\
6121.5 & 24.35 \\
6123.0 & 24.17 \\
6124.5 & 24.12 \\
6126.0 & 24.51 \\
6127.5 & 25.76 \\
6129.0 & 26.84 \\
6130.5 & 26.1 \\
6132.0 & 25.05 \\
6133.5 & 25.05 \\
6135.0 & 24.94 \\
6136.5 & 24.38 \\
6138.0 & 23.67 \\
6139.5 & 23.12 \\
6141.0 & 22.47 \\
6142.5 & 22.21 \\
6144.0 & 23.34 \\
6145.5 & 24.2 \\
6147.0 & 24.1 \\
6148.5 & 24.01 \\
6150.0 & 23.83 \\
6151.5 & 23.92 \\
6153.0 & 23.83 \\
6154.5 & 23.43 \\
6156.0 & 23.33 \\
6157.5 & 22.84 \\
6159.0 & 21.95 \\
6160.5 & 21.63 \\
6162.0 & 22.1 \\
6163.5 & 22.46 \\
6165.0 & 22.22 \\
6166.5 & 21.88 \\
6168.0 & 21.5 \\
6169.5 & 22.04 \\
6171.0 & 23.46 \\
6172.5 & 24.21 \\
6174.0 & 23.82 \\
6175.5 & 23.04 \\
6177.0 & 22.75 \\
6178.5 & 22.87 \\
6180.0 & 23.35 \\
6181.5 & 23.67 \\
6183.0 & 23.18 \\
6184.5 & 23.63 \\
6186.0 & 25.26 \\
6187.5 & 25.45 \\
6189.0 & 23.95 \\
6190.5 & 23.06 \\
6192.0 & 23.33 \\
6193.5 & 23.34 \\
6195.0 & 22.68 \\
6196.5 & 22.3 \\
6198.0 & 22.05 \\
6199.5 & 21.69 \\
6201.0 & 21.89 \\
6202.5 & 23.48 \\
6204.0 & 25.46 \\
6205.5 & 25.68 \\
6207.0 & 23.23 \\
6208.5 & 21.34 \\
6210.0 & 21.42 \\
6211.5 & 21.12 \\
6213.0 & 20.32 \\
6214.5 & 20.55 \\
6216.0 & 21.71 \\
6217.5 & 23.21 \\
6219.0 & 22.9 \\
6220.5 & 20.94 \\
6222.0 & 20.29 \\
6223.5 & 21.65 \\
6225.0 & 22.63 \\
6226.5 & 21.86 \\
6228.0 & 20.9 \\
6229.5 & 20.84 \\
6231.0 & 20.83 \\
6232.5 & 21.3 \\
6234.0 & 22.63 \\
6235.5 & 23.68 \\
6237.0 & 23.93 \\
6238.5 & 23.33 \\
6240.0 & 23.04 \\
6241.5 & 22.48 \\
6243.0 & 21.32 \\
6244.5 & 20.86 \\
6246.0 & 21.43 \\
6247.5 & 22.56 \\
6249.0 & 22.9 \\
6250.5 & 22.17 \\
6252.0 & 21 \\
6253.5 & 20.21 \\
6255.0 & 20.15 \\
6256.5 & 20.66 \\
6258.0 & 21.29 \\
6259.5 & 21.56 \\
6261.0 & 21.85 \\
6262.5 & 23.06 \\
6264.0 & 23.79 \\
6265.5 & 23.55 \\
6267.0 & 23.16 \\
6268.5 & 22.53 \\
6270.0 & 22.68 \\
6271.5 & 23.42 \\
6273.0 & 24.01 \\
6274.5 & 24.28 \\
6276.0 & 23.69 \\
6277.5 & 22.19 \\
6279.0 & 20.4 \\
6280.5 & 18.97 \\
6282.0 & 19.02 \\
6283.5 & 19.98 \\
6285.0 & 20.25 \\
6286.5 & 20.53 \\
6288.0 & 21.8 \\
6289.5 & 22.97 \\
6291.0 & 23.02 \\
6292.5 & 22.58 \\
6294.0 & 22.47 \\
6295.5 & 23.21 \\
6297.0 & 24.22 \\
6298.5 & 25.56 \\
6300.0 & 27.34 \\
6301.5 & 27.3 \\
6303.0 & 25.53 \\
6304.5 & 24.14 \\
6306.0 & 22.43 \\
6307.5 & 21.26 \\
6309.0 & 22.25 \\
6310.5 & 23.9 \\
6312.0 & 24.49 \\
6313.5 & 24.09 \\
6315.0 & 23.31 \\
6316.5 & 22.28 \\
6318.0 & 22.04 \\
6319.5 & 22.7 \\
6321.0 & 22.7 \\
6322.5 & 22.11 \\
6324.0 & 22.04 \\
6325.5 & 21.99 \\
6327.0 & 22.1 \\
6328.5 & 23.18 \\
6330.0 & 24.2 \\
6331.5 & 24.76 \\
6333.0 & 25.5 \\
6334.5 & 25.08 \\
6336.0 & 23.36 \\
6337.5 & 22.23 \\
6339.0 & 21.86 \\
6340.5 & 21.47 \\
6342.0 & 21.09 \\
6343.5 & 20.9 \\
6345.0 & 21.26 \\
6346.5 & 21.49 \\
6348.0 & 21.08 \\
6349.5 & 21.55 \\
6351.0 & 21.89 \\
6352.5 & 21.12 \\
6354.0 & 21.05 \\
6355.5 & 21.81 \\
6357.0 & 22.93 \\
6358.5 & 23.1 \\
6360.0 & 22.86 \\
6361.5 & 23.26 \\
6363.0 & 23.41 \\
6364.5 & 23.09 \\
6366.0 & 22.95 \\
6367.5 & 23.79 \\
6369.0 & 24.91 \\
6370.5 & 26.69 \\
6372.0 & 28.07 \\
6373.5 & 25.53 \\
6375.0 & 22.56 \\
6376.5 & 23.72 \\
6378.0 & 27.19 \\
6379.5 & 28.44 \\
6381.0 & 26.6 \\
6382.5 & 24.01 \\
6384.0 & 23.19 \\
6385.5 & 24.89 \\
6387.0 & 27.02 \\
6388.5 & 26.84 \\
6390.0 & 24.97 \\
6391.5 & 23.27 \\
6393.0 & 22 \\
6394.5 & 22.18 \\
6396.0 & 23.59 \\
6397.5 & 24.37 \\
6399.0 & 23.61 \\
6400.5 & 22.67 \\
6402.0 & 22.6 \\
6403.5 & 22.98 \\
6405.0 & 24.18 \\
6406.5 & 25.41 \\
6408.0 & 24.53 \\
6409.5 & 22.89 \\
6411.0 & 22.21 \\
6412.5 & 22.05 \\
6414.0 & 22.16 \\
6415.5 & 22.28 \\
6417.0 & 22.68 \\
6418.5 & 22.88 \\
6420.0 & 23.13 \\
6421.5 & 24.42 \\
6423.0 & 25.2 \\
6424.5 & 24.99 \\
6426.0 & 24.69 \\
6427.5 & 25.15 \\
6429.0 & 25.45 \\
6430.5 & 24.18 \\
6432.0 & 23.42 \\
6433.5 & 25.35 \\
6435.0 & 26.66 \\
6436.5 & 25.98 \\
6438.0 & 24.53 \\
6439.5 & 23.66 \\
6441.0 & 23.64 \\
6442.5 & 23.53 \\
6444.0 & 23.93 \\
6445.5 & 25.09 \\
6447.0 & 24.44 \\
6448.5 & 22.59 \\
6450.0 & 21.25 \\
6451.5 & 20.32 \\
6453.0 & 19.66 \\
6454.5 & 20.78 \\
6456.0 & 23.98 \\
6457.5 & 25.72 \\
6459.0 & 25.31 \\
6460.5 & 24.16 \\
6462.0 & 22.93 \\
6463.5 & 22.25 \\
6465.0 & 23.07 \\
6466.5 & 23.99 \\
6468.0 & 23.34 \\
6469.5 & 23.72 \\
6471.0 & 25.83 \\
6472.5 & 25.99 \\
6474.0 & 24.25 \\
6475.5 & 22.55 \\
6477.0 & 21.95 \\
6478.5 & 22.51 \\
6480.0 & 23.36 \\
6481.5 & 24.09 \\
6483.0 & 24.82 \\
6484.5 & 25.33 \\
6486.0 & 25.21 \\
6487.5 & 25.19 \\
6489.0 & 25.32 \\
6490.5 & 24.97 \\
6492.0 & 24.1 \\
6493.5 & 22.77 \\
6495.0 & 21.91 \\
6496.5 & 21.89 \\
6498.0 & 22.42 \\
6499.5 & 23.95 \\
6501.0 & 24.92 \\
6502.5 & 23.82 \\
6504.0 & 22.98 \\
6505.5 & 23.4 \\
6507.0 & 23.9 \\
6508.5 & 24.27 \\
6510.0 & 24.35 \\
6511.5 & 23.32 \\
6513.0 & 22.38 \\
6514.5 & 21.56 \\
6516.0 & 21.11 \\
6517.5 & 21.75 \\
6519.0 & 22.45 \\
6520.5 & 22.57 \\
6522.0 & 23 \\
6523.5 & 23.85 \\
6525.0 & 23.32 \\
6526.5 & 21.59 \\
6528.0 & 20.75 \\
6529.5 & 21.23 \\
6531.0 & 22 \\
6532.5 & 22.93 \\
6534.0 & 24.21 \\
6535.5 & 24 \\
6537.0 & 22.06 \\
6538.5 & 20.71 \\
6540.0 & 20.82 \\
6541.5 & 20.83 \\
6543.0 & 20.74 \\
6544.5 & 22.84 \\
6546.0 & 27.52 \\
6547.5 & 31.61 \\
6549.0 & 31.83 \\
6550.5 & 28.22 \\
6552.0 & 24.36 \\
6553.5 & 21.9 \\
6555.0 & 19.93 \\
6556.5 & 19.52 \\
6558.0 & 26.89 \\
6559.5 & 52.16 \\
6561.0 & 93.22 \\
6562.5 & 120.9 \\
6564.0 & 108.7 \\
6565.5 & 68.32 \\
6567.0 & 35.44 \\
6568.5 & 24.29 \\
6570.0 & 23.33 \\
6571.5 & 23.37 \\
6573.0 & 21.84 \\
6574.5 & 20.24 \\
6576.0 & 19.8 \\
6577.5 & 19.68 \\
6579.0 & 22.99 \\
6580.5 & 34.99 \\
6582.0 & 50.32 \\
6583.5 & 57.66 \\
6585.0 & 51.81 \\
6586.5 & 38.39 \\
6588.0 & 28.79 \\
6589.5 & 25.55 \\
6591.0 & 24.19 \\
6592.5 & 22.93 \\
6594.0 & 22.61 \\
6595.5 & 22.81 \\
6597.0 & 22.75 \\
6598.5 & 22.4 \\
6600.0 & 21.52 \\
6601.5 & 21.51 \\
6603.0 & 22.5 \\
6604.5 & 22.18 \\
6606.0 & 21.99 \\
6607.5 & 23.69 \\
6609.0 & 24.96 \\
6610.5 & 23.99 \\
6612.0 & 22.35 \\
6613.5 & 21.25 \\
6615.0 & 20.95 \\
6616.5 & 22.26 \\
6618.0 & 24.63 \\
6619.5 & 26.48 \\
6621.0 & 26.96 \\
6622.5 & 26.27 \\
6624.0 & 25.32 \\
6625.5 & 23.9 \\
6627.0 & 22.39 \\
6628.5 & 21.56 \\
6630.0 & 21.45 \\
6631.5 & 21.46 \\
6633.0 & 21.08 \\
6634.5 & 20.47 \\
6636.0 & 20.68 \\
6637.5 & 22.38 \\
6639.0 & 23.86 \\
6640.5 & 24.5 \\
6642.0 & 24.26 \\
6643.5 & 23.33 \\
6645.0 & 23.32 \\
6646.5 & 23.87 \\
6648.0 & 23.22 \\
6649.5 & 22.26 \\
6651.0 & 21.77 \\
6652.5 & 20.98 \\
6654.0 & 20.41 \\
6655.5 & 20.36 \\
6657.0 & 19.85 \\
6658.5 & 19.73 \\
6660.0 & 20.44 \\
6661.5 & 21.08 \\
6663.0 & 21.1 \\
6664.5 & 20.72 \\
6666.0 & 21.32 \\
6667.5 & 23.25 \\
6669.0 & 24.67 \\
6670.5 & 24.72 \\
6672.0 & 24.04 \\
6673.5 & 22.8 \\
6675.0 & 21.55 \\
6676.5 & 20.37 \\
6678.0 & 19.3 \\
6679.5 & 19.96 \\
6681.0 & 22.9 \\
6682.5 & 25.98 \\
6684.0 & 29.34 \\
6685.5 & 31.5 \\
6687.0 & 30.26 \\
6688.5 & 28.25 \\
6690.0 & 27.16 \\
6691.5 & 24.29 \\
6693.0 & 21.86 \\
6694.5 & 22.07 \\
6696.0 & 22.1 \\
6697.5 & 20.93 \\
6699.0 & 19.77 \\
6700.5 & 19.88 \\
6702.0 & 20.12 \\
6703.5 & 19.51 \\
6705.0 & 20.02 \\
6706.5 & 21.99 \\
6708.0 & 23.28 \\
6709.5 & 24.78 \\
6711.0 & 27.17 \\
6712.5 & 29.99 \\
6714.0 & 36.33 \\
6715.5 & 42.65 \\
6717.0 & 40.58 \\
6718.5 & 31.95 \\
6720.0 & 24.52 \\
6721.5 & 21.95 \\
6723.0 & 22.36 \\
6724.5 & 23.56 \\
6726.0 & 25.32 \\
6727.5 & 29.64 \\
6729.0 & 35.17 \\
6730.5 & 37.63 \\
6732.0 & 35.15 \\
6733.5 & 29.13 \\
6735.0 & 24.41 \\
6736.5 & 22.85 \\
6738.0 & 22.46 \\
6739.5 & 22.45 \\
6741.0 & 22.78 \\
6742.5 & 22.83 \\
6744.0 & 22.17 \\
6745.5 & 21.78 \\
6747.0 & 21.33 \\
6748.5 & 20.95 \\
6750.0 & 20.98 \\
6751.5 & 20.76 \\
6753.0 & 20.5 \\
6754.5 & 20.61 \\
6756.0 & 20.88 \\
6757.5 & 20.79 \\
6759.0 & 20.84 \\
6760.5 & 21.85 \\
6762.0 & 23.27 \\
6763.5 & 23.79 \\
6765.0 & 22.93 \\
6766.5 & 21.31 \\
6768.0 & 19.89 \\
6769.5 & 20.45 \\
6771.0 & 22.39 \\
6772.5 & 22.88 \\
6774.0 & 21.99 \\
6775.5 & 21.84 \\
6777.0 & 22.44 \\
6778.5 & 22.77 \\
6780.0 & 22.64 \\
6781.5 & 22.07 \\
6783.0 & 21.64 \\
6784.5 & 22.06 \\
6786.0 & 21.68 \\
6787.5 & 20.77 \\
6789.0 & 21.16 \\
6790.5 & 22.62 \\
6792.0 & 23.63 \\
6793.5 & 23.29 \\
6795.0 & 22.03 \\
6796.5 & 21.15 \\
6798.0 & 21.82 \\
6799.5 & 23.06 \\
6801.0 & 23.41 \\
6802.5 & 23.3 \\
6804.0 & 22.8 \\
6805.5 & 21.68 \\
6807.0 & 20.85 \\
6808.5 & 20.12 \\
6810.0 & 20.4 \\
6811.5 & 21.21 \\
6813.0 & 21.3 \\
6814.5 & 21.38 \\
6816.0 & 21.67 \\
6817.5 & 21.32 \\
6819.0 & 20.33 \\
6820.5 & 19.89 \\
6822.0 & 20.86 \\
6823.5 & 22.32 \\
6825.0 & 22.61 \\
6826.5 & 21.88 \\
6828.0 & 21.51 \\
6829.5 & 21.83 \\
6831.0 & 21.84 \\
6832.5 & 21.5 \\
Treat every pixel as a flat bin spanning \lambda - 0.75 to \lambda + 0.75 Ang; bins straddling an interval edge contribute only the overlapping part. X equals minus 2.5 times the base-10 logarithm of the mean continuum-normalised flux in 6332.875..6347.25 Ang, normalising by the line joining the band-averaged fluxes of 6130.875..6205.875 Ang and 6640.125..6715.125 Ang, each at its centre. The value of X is 0.05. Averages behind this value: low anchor 23.3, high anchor 23.3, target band 22.3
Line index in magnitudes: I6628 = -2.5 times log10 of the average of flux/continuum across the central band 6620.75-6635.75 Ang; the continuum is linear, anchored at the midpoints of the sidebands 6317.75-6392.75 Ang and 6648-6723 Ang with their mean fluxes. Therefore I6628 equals 0.05 mag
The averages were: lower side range 23.5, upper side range 24.1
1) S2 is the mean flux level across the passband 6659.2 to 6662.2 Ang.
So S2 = 20.7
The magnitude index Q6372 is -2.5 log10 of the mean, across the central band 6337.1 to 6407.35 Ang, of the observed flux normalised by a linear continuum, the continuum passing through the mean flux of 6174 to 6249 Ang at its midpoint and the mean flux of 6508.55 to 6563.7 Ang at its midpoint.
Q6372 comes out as 0.10 mag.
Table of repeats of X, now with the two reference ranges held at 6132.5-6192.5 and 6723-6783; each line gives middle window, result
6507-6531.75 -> 0.04 mag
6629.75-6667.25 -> 0.08 mag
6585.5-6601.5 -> -0.09 mag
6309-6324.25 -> 0.02 mag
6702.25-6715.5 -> -0.12 mag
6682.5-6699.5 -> -0.08 mag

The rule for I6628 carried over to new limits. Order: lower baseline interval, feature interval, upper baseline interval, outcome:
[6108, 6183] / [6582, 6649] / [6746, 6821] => -0.136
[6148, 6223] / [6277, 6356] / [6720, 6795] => 0.017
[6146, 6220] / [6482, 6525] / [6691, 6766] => 0.022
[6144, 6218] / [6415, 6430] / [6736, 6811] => -0.074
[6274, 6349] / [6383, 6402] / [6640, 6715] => -0.053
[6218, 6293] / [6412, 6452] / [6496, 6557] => -0.051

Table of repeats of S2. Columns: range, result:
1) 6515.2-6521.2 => 22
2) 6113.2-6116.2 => 25.2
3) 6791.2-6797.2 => 22.5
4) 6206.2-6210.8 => 22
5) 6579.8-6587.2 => 46.8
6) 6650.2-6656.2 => 20.9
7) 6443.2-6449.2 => 24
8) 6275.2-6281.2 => 21.4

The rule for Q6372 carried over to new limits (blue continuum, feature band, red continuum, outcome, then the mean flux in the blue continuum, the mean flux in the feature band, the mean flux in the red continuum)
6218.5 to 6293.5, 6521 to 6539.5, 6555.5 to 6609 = 0.44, 21.9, 22.4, 35.7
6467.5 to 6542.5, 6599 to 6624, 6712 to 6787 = 0.02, 23.2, 23.4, 24.6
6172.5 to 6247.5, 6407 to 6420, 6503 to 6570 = 0.21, 22.6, 22.8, 30.9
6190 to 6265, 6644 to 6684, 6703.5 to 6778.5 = 0.11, 22.1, 22.1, 24.8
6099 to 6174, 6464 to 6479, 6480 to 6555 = -0.01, 23.9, 23.7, 23.5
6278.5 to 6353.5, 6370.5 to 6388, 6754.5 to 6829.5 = -0.14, 22.6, 25.6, 21.8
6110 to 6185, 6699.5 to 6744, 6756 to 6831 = -0.21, 23.9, 26.8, 21.8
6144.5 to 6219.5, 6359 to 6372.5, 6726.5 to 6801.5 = -0.06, 23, 24.2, 23.1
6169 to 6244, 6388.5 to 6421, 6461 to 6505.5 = 0.01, 22.7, 23.3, 23.8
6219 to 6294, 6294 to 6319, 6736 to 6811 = -0.09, 21.9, 23.9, 21.9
